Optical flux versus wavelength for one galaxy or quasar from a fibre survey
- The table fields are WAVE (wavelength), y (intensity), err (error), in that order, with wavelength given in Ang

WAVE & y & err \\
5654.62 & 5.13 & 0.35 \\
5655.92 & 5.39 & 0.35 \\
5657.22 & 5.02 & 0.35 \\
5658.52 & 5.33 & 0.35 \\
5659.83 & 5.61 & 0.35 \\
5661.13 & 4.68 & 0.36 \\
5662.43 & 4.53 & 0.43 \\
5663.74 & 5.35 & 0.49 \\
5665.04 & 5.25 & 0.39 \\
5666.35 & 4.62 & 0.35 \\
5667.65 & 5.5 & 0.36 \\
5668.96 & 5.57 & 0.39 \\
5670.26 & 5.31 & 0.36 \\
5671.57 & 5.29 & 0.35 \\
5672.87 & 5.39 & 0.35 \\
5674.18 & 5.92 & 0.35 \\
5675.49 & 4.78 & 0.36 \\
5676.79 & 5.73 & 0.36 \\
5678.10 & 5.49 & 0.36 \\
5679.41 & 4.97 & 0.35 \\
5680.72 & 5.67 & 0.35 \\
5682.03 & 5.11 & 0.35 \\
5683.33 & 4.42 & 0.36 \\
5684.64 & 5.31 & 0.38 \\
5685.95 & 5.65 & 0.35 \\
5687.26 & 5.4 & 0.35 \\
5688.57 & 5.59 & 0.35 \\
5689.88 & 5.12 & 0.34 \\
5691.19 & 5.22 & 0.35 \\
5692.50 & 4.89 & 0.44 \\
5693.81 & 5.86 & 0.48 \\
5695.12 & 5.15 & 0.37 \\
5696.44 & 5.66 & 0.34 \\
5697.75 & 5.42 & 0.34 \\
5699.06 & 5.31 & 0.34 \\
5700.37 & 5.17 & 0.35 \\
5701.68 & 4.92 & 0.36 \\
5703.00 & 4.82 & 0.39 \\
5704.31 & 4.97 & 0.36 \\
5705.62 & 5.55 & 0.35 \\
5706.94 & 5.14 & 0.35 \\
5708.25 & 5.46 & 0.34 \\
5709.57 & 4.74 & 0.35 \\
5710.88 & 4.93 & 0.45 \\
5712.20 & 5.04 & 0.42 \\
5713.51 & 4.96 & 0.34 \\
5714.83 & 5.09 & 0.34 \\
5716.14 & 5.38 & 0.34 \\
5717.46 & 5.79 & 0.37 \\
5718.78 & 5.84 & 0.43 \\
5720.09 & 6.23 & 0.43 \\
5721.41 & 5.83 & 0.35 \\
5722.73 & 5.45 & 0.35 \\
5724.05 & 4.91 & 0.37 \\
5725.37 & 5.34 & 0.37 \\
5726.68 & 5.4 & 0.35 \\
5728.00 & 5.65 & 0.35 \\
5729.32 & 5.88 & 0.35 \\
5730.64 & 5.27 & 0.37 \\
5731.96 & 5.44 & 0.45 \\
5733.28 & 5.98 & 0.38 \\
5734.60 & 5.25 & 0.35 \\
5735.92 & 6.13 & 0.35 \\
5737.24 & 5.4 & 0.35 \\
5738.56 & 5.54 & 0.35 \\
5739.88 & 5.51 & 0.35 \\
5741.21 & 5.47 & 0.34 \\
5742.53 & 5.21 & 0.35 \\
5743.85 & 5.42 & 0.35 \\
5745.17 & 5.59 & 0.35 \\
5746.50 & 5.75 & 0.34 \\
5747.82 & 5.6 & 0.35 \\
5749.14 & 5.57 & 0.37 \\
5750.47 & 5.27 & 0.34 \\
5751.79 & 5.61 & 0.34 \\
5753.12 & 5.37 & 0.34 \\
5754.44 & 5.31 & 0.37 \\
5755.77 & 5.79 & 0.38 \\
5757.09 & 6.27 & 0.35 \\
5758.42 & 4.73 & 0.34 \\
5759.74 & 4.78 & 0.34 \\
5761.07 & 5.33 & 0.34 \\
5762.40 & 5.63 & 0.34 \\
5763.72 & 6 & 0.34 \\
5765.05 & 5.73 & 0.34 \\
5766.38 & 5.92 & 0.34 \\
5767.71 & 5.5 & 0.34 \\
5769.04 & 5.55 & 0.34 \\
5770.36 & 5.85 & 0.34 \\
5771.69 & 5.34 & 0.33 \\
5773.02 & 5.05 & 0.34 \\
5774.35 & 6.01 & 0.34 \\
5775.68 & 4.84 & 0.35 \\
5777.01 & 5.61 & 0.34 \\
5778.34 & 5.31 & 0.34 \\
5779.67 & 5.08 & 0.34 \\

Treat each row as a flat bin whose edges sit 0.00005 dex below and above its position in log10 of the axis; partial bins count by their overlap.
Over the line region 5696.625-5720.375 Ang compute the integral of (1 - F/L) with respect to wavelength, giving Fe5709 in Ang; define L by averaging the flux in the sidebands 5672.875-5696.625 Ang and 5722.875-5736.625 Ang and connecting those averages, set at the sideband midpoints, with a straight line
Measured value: 0.8 Ang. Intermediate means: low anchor 5.32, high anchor 5.52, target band 5.26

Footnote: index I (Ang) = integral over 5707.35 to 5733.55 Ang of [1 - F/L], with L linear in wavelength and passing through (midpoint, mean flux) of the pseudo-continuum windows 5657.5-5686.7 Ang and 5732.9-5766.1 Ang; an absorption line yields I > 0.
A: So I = 0.0 Ang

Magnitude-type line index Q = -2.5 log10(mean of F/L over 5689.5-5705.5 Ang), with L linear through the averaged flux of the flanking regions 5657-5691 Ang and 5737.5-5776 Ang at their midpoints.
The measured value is 0.02 mag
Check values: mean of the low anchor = 5.26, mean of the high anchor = 5.51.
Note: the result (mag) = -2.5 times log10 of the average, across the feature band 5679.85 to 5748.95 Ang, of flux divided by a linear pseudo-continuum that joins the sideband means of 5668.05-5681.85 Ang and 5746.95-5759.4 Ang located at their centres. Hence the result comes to 0.01 mag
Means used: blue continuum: 5.4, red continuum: 5.49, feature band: 5.38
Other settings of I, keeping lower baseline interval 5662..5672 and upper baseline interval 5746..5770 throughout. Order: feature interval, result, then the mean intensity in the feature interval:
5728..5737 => -0.3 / 5.65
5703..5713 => 0.5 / 5.1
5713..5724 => -0.3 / 5.54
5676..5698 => -0.3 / 5.33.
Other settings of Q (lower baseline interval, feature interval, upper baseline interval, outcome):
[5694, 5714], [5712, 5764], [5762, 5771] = 0.00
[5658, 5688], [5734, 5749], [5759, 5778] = -0.02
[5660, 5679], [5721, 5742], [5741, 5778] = -0.02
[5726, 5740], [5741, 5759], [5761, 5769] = 0.03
